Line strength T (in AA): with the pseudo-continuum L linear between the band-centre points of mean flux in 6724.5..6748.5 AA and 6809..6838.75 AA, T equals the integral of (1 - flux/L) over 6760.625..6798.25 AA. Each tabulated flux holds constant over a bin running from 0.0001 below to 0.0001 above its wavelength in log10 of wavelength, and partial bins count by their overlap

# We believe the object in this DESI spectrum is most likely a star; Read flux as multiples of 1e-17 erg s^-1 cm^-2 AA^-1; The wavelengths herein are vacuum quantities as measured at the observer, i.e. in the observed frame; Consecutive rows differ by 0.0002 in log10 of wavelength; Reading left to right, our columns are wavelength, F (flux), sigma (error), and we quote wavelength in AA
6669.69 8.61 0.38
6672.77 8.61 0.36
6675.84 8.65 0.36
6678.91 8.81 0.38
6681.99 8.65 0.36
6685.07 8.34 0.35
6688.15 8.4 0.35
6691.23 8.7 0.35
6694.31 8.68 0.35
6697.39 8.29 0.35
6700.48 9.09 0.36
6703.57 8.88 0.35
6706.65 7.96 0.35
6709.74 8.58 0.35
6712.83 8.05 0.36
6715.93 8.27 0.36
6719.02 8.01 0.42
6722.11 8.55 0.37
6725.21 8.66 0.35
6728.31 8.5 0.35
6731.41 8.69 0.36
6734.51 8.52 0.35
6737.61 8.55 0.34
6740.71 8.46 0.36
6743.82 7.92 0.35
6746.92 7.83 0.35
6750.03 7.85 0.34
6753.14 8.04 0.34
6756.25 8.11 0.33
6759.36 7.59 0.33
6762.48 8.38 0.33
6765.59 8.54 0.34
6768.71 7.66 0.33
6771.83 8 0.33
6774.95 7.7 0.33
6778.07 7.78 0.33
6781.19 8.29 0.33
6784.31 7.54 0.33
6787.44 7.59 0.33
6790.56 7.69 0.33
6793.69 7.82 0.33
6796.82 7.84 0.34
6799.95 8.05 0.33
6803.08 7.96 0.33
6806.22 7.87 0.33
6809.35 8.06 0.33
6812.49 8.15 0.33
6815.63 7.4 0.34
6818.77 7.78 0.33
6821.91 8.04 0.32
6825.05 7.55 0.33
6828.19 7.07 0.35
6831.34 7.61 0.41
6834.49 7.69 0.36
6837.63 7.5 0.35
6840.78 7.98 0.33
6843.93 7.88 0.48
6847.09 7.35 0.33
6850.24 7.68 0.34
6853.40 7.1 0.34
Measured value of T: 0.63 AA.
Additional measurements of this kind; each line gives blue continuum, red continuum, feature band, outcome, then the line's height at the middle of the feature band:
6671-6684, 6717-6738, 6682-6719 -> 0.52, 8.58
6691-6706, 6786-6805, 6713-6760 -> 0.61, 8.35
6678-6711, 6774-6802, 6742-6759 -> 0.40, 8.12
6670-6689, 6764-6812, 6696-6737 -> -0.59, 8.35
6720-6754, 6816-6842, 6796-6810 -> -0.22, 7.83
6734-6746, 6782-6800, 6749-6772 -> 0.19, 8.1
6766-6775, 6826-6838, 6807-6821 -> -0.49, 7.59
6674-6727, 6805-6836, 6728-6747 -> -0.28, 8.26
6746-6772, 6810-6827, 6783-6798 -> 0.36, 7.89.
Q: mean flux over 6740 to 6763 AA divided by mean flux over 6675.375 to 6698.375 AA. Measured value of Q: 0.93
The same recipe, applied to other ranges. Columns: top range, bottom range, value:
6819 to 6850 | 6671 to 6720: 0.90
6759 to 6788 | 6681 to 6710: 0.93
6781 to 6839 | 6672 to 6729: 0.91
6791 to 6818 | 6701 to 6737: 0.93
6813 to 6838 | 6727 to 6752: 0.92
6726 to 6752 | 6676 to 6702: 0.96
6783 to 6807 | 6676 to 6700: 0.91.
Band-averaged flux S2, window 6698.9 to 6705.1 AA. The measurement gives 8.97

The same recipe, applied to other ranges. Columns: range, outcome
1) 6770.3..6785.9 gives 7.86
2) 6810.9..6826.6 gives 7.78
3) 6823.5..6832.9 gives 7.41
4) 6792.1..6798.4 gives 7.83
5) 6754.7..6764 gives 8.02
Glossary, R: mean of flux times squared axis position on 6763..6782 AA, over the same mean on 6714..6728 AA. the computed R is 0.97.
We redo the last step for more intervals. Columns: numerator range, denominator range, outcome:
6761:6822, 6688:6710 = 0.95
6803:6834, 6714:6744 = 0.94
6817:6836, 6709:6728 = 0.94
